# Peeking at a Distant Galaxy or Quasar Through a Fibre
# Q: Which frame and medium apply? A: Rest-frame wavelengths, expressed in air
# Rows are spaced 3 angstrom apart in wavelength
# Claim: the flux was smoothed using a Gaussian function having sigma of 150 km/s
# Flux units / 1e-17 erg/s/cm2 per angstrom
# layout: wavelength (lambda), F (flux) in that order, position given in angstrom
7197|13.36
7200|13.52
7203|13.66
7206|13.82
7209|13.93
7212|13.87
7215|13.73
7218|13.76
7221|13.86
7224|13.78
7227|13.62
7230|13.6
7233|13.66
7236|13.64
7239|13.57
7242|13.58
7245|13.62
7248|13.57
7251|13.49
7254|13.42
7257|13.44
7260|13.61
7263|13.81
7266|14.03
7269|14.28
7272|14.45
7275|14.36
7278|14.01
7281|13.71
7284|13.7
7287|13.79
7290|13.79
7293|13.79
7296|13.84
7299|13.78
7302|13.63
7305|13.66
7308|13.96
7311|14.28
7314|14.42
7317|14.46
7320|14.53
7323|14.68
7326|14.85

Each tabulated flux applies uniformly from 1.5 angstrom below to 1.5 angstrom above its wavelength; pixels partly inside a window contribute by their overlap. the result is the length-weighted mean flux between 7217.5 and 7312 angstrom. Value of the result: 13.8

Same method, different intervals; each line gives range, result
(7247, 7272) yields 13.8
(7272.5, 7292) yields 13.9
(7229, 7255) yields 13.6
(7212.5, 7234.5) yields 13.7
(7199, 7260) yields 13.7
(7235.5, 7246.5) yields 13.6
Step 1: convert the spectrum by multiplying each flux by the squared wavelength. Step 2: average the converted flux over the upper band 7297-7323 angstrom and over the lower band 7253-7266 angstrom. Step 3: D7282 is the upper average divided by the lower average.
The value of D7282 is 1.05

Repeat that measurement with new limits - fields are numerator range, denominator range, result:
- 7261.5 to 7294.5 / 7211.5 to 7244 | 1.03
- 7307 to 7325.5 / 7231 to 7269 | 1.08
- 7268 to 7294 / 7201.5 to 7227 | 1.03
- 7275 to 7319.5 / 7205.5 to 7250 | 1.04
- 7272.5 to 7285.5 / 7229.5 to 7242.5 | 1.04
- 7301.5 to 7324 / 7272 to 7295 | 1.03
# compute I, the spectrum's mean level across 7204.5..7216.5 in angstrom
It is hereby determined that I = 13.8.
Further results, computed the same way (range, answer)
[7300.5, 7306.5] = 13.6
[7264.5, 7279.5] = 14.2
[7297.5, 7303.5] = 13.7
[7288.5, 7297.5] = 13.8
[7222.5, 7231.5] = 13.7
